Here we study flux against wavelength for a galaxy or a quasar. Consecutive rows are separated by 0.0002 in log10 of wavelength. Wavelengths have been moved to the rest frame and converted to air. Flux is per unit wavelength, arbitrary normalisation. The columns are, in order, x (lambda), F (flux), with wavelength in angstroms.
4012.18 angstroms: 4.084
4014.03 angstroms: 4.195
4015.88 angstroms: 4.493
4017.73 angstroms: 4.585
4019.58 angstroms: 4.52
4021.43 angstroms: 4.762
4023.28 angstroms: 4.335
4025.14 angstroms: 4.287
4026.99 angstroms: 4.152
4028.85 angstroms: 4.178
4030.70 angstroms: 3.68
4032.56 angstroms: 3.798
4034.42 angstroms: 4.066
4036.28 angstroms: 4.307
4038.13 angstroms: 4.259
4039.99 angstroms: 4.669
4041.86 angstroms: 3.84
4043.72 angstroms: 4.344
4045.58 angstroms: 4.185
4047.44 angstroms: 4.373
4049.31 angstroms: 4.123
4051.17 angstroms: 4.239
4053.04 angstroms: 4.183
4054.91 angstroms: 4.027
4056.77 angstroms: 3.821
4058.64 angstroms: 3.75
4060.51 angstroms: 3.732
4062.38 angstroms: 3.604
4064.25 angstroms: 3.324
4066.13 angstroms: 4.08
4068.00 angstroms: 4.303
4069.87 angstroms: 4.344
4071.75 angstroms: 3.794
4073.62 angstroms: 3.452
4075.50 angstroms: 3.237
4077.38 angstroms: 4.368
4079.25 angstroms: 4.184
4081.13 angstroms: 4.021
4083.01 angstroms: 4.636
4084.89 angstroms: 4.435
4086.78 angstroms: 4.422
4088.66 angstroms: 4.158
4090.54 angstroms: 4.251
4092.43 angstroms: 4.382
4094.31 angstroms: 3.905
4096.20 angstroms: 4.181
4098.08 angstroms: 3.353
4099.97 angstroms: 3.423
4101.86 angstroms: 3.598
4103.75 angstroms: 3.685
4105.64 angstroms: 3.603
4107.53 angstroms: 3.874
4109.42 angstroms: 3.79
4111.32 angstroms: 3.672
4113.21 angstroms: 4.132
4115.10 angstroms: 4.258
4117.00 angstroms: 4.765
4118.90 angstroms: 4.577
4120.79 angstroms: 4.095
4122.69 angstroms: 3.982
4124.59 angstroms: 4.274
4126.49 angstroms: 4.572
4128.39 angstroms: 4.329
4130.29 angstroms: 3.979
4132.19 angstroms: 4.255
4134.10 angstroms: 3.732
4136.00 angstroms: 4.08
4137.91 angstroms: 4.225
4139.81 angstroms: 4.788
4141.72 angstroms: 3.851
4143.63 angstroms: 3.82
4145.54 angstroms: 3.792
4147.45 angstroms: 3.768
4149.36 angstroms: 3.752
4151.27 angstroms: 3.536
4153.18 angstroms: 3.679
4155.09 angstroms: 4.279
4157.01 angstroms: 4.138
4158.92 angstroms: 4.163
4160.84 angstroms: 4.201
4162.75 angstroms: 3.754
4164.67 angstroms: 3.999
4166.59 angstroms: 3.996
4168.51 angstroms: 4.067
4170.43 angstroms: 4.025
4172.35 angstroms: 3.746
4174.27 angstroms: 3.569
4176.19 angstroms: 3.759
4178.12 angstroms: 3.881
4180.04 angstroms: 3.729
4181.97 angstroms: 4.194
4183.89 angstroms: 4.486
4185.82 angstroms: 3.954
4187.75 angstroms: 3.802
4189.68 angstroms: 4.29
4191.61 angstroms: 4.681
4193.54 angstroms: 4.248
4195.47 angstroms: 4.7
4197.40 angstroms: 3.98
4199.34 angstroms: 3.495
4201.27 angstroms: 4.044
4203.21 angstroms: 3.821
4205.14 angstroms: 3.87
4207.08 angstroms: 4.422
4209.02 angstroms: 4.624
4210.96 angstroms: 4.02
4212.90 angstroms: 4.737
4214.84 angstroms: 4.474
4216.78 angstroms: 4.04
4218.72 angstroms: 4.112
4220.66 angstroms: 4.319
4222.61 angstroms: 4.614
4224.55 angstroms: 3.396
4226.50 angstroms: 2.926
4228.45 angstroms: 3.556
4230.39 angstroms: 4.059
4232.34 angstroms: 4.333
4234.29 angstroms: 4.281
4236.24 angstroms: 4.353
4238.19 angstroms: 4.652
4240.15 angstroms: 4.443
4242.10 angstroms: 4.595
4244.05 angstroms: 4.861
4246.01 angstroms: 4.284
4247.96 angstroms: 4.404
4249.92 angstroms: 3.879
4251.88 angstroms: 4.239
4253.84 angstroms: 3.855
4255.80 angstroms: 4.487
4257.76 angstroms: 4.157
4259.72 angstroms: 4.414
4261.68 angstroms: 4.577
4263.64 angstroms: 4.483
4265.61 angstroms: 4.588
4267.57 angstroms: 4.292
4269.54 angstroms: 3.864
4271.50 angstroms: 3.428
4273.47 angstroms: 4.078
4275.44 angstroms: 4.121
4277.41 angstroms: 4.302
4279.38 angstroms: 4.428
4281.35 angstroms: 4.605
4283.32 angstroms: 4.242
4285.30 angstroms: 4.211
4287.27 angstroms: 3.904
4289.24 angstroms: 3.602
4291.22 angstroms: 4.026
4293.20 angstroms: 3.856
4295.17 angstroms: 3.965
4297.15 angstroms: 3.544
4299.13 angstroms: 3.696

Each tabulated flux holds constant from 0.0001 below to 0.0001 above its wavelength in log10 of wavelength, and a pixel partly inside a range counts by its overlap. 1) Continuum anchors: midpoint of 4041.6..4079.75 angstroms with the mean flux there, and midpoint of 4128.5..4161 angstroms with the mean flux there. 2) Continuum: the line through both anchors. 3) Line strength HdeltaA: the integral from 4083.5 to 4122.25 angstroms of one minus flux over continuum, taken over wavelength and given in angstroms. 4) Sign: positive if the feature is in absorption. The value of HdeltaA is -0.5 angstroms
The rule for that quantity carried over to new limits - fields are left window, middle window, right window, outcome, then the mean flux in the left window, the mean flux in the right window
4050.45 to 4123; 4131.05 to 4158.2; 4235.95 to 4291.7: 0.6 angstroms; 3.99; 4.25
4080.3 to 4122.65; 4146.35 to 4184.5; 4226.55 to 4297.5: 1.6 angstroms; 4.05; 4.18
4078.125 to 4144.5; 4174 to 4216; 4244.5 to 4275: 0.3 angstroms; 4.1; 4.21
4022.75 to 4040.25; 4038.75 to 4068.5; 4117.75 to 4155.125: 0.7 angstroms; 4.15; 4.07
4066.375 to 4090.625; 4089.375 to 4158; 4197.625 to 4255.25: 2.0 angstroms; 4.12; 4.16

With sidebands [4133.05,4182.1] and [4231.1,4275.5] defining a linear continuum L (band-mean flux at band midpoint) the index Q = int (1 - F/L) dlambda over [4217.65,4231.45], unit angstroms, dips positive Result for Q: 1.1 angstroms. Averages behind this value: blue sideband 3.94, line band 3.86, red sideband 4.29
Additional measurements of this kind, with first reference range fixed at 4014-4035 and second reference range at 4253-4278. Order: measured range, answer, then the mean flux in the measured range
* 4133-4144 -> 0.3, 4.1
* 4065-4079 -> 1.0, 3.94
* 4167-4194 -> 1.3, 4.03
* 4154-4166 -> 0.4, 4.08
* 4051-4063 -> 1.0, 3.89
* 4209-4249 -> -0.2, 4.23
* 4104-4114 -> 1.0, 3.8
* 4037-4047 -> 0.0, 4.27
